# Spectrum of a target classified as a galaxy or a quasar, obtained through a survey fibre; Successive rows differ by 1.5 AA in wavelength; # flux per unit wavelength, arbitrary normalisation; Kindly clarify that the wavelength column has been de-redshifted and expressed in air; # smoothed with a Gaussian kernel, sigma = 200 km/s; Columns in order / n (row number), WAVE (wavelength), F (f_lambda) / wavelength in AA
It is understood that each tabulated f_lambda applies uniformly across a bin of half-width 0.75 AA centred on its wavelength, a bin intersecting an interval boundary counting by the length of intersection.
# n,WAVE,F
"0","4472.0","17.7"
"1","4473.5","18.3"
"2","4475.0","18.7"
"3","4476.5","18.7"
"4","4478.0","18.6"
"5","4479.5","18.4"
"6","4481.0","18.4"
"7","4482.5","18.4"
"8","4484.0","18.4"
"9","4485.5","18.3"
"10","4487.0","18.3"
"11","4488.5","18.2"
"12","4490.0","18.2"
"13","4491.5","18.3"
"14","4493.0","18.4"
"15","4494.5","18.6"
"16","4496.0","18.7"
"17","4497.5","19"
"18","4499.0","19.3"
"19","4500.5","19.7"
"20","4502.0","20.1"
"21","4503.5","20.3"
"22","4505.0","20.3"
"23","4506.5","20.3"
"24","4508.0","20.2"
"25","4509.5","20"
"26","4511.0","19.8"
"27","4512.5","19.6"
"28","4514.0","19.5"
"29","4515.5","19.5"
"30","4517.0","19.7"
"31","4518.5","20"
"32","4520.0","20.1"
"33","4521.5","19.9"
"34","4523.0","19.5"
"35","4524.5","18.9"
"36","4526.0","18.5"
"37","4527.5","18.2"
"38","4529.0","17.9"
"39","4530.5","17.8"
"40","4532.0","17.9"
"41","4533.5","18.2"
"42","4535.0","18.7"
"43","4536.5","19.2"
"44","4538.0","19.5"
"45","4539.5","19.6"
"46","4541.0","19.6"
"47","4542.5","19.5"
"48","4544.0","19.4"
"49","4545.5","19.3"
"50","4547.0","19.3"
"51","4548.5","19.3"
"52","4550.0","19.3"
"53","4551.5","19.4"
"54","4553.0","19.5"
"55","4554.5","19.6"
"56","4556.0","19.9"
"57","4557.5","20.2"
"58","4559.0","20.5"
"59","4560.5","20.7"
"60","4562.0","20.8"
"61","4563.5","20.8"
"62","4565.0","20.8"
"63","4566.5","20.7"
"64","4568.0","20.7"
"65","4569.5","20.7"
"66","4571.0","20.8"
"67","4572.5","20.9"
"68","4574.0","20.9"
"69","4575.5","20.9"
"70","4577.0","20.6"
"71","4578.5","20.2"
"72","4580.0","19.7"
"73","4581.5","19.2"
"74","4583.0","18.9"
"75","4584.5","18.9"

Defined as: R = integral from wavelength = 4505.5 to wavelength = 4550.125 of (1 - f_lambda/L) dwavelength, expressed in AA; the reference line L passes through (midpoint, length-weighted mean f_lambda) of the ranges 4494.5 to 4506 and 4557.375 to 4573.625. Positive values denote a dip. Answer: 1.7 AA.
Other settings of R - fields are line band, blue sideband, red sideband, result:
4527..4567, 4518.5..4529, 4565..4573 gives 1.04 AA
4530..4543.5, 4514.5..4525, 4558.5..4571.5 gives 0.77 AA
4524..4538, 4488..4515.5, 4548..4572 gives 0.99 AA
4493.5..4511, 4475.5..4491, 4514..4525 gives -0.56 AA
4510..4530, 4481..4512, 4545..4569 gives 0.19 AA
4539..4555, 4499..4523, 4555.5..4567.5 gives 0.74 AA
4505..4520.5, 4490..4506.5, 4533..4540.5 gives -0.55 AA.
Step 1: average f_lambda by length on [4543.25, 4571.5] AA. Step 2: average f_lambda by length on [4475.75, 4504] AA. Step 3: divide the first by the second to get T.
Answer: 1.07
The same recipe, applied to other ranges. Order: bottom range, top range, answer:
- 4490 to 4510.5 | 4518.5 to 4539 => 0.97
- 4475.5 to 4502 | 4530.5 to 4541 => 1.01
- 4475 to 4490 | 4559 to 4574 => 1.13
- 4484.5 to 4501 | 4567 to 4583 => 1.10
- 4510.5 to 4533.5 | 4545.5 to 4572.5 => 1.06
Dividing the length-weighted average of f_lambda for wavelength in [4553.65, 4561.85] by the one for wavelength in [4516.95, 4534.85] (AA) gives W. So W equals 1.1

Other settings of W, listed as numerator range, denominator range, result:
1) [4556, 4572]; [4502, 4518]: 1.04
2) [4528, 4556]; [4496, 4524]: 0.96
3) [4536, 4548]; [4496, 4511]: 0.98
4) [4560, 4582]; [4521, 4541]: 1.10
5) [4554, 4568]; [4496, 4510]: 1.03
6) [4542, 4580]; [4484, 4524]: 1.04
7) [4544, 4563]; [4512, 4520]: 1.01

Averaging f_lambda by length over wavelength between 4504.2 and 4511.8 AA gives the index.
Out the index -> 20.1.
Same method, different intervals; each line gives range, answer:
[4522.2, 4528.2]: 18.8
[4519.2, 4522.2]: 20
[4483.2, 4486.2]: 18.4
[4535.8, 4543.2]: 19.5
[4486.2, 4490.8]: 18.2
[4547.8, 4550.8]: 19.3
